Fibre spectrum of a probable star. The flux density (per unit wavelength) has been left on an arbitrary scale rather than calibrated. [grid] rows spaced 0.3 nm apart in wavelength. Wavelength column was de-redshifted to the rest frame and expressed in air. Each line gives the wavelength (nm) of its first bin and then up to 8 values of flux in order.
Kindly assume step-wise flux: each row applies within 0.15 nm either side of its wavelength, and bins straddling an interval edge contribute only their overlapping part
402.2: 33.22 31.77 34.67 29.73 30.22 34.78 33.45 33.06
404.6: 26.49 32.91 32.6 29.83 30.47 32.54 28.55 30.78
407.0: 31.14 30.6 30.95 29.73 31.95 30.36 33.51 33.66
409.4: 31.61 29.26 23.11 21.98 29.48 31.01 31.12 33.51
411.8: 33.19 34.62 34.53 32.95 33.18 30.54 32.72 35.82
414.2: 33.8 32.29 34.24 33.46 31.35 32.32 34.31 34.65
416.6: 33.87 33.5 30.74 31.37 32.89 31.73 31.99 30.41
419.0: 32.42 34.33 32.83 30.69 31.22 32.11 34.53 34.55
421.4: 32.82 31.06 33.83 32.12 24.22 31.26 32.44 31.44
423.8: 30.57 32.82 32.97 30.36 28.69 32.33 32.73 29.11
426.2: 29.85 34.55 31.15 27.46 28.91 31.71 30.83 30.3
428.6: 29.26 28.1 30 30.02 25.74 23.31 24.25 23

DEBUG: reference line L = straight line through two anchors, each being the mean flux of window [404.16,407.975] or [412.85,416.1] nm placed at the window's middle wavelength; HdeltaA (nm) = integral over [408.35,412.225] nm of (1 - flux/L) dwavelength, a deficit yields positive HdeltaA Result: 0.18 nm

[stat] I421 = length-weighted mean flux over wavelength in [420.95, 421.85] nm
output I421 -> 32.8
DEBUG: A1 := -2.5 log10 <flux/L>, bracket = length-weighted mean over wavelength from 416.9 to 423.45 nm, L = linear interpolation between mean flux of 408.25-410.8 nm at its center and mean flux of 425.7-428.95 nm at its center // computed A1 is -0.073 mag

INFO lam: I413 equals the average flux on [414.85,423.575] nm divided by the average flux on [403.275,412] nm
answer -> 1.0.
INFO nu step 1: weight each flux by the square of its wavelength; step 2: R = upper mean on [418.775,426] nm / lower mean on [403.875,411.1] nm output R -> 1.12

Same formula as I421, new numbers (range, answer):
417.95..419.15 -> 31.6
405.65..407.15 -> 30.7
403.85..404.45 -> 33.3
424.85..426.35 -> 30.5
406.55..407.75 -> 30.9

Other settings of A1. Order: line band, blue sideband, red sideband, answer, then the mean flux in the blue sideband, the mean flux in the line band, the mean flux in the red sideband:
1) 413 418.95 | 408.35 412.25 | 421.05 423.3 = -0.062 mag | 30.5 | 32.7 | 31.4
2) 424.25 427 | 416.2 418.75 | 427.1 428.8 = -0.028 mag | 32.4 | 31.2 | 29.9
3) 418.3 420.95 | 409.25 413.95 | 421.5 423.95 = -0.046 mag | 31.1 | 32.3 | 30.9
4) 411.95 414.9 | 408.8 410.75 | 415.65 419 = -0.101 mag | 28.6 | 33.5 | 32.5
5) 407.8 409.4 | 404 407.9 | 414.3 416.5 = -0.011 mag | 30.9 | 31.9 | 33.3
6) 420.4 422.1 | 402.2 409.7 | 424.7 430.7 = -0.112 mag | 31.5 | 33.2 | 29.2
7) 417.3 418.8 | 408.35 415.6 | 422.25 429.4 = -0.017 mag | 31.7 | 31.7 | 30.5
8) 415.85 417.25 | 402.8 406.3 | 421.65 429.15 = -0.085 mag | 31.6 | 33.6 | 30.7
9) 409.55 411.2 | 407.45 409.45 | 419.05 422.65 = 0.163 mag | 31.7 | 27.3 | 32.3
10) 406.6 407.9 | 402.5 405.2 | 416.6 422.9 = 0.042 mag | 31.9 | 30.7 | 32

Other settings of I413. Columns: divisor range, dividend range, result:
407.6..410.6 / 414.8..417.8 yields 1.11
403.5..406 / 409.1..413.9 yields 0.98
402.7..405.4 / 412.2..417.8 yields 1.04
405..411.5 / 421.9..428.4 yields 1.02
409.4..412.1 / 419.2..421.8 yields 1.11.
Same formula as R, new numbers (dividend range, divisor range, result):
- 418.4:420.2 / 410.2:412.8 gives 1.06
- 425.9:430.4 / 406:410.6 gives 1.07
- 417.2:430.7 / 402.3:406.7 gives 1.07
